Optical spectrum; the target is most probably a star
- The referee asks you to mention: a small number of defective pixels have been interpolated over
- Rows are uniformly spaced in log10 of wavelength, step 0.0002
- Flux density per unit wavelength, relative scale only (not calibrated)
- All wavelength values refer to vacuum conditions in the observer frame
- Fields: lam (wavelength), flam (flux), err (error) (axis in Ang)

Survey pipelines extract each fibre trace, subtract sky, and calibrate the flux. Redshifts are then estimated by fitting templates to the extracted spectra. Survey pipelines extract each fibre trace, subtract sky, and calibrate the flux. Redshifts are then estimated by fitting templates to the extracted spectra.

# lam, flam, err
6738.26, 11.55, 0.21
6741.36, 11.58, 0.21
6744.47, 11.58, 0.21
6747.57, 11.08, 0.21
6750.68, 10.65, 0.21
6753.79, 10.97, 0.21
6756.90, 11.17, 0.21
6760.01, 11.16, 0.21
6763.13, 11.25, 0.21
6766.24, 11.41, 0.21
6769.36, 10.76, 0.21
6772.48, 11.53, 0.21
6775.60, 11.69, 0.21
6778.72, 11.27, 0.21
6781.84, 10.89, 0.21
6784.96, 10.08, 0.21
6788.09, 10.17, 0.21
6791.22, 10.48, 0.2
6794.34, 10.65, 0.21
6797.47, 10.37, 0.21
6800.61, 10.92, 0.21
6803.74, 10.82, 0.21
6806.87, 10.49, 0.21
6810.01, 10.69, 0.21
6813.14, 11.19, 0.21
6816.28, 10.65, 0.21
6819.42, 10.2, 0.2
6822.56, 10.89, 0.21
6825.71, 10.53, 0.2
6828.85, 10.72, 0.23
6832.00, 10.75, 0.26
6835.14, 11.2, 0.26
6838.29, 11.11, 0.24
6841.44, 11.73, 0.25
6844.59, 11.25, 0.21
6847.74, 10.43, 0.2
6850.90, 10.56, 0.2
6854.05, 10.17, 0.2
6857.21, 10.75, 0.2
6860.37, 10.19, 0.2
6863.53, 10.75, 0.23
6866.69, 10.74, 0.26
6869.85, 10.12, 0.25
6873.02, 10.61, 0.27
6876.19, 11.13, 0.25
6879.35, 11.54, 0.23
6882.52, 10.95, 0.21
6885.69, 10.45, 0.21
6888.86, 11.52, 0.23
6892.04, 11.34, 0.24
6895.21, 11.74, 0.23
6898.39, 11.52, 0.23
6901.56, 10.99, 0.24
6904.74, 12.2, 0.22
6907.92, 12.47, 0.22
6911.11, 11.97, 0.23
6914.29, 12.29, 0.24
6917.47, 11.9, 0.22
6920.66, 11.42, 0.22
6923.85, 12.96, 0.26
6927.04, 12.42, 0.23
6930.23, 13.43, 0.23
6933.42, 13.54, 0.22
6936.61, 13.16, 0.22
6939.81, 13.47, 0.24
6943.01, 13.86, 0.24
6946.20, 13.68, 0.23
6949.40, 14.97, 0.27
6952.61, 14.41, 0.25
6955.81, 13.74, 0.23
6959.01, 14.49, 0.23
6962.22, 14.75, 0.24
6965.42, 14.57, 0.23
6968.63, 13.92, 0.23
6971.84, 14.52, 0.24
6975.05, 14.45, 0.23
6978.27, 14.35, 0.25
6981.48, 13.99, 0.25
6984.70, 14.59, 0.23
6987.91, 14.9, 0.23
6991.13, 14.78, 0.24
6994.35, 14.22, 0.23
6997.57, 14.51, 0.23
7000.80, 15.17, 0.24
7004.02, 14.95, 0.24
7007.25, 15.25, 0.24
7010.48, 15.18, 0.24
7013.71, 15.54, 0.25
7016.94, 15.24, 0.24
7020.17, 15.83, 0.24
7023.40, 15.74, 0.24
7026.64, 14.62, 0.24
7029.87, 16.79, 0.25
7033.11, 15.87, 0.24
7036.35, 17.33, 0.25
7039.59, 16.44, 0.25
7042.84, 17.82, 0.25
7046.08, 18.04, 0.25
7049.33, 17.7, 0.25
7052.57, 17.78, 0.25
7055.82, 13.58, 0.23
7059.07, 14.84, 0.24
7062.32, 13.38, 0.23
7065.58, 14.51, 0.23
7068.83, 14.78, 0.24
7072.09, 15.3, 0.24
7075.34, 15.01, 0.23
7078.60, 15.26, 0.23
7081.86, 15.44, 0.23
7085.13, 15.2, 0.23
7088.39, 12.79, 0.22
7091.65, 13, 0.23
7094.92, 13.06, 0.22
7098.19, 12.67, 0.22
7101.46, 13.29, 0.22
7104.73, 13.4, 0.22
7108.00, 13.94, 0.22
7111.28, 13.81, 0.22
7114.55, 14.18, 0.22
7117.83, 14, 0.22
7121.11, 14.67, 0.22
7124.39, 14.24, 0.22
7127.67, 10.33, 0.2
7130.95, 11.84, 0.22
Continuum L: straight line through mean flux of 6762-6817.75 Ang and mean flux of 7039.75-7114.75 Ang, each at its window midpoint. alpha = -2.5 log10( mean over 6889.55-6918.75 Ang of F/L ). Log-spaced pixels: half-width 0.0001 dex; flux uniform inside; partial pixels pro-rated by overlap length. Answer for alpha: 0.05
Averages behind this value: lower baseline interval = 10.8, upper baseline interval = 14.8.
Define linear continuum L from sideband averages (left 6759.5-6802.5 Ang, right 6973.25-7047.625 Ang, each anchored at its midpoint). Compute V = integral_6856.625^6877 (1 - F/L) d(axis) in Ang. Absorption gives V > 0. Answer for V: 3.3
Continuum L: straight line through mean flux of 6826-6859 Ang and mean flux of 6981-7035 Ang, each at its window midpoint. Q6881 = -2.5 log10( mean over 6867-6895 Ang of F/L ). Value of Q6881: 0.08 mag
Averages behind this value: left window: 10.9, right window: 15.2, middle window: 11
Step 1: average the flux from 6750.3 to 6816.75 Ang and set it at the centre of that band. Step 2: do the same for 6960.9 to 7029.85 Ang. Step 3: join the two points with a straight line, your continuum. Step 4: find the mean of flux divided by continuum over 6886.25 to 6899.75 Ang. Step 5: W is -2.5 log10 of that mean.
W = 0.133 mag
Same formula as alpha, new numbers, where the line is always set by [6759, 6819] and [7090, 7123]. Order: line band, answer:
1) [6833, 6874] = 0.07 mag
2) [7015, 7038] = -0.23 mag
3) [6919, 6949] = -0.09 mag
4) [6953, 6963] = -0.16 mag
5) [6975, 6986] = -0.15 mag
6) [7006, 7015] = -0.20 mag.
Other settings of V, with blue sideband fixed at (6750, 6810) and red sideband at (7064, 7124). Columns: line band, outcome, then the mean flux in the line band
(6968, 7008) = -4.8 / 14.6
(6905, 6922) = 0.3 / 12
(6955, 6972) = -2.1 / 14.3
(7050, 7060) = -1.4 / 15.7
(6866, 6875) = 1.0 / 10.5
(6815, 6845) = 1.3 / 10.9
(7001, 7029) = -4.2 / 15.3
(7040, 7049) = -2.7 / 17.7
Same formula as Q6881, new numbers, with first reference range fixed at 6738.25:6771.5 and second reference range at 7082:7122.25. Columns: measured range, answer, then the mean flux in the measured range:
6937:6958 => -0.11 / 14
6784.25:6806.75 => 0.10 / 10.5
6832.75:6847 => 0.05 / 11.2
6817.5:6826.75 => 0.11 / 10.5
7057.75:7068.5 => -0.07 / 14.3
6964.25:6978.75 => -0.13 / 14.3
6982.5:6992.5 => -0.14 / 14.7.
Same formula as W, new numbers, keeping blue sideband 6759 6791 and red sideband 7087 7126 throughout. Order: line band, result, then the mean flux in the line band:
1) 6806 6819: 0.056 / 10.7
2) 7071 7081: -0.142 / 15.2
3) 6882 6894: 0.074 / 11.1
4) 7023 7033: -0.209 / 15.7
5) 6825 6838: 0.057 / 10.9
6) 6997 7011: -0.175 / 15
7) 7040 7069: -0.204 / 15.9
